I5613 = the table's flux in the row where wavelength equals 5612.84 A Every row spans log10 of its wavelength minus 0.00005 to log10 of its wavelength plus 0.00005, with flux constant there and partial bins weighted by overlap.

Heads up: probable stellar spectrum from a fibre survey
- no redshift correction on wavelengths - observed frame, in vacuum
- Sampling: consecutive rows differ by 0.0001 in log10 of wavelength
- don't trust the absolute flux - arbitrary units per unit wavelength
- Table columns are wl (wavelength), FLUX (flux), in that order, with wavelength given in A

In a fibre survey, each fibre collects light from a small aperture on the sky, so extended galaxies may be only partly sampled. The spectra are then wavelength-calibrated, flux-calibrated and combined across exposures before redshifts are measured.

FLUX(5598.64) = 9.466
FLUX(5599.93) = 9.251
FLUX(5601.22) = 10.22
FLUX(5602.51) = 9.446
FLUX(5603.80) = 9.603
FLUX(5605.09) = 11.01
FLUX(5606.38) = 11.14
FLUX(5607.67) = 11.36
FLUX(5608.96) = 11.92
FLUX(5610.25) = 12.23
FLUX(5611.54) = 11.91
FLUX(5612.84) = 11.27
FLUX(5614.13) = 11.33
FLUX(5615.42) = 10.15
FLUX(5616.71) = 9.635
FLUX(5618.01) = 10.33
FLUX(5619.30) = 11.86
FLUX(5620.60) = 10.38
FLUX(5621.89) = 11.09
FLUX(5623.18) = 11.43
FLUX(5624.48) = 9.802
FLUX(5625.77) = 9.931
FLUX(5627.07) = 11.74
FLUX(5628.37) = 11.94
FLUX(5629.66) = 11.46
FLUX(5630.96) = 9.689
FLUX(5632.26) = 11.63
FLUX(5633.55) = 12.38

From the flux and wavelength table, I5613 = 11.27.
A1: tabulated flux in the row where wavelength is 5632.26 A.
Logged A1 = 11.63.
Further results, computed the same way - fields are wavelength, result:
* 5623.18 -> 11.43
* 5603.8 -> 9.603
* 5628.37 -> 11.94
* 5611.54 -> 11.91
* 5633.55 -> 12.38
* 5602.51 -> 9.446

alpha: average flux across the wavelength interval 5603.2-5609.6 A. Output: 11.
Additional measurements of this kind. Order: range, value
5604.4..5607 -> 11.1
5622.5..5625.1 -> 10.6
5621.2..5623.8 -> 11.3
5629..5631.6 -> 10.6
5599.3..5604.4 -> 9.63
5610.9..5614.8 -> 11.5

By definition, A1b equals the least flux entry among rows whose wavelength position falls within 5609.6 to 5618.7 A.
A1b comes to 9.635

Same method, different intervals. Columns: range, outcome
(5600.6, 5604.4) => 9.446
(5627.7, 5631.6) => 9.689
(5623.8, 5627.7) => 9.802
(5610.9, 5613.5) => 11.27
